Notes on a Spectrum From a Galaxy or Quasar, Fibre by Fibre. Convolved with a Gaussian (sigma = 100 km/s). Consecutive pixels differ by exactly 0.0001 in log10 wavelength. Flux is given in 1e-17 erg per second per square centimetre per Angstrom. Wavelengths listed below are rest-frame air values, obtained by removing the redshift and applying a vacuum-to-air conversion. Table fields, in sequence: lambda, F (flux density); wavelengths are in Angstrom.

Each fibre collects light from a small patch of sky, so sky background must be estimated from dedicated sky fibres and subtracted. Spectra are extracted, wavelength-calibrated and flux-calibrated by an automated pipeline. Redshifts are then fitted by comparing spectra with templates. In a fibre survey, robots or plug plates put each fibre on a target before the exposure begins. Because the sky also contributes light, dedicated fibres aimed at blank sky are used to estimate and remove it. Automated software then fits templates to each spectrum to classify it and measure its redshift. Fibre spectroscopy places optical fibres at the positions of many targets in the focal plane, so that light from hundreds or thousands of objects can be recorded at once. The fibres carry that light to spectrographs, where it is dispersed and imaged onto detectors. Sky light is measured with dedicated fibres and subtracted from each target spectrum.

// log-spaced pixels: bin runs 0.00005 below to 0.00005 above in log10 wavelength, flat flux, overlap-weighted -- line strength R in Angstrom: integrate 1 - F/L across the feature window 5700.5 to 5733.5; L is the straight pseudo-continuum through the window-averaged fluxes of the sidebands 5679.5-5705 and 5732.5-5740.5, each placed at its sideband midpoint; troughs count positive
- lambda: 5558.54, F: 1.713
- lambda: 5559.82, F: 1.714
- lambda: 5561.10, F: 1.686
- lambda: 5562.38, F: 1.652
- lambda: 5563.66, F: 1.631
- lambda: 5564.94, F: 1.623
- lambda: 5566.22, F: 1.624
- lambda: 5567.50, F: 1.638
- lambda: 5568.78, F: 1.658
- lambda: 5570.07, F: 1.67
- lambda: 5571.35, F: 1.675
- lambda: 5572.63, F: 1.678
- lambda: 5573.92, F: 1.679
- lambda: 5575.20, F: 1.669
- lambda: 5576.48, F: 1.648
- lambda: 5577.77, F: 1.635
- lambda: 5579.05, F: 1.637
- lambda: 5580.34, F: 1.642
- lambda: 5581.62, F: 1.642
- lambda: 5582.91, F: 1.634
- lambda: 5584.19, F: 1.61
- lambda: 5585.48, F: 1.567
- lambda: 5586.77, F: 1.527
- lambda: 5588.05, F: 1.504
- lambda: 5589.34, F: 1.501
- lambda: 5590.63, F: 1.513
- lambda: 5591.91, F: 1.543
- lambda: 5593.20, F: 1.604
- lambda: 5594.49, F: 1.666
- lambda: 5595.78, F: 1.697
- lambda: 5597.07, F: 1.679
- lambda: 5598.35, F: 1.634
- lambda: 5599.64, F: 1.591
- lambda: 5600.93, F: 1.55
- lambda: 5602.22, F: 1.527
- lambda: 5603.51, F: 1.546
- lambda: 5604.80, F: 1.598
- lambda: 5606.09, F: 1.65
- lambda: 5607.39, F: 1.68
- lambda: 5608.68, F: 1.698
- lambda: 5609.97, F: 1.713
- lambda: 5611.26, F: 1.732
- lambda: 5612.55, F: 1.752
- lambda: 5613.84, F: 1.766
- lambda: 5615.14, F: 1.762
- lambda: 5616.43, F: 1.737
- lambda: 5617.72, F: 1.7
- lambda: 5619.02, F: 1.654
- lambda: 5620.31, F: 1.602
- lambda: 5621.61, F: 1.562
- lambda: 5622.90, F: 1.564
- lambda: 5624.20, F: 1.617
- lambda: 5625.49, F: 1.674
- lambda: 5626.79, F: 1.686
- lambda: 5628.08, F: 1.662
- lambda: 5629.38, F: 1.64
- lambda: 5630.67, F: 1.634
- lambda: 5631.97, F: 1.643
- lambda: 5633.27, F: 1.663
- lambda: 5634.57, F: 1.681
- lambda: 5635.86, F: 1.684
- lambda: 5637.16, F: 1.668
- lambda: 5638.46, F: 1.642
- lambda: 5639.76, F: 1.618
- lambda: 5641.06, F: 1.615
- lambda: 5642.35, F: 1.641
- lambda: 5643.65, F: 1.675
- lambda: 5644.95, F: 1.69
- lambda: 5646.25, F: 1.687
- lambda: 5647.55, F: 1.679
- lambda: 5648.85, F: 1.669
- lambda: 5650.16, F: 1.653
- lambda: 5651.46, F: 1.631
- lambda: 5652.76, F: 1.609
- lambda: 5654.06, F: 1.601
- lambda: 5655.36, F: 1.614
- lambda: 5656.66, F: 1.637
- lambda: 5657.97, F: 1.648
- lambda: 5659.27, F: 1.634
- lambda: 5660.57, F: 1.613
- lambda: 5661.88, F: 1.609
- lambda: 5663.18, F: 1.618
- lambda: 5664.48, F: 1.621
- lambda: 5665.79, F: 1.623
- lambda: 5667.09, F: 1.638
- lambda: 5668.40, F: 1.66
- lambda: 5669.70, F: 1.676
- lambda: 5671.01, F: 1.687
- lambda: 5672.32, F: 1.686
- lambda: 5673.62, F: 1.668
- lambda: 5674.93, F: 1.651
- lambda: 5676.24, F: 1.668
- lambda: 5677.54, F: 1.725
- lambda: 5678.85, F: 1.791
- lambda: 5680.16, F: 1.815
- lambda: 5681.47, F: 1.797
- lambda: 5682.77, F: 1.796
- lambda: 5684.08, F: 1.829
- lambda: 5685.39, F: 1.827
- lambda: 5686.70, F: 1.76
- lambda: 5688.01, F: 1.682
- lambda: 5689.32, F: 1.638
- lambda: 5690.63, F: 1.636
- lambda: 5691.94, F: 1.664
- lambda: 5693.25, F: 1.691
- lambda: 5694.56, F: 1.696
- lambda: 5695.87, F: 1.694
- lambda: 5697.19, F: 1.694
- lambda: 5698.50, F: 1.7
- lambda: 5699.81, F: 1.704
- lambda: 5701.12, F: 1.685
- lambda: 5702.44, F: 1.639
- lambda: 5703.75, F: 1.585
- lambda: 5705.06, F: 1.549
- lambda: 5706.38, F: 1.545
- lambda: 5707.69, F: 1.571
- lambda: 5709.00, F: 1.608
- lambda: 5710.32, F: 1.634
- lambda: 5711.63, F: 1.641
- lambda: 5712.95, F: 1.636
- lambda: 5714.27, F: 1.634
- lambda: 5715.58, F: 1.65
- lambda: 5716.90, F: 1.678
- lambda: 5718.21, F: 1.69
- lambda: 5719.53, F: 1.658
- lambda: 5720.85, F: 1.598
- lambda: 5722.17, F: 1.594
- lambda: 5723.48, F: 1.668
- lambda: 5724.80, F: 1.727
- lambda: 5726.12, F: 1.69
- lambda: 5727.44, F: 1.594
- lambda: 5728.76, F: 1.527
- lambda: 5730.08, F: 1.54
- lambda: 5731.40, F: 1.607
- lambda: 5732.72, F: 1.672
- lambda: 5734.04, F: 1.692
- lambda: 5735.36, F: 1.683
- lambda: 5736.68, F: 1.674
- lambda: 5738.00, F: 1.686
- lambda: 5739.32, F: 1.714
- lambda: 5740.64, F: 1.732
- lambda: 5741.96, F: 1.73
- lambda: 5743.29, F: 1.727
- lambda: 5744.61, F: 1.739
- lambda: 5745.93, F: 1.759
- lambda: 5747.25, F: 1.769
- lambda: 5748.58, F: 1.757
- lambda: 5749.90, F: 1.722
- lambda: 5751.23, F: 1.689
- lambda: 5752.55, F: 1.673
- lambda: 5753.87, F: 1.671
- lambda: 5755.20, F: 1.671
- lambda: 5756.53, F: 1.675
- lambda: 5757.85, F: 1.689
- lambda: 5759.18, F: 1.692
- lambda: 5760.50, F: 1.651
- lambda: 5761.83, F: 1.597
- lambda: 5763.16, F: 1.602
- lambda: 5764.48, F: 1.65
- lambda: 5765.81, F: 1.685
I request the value 1.4 Angstrom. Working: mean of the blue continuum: 1.71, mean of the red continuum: 1.69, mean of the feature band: 1.62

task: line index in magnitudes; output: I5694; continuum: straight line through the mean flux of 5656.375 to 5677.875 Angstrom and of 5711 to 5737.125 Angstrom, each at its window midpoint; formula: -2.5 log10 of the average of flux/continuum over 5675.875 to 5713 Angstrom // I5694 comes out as -0.03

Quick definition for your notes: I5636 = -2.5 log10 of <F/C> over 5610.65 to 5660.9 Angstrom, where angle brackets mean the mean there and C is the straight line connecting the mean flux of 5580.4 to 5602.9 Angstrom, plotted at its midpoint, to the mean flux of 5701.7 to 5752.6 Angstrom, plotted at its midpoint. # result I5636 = -0.031 mag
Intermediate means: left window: 1.59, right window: 1.66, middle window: 1.66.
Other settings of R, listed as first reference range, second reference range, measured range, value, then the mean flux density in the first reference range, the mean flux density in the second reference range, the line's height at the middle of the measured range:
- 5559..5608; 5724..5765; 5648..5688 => -0.7 Angstrom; 1.62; 1.68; 1.65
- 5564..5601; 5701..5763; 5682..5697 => -0.6 Angstrom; 1.62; 1.66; 1.65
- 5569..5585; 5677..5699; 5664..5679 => 0.4 Angstrom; 1.65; 1.73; 1.72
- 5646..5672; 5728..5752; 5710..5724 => 0.3 Angstrom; 1.64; 1.69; 1.68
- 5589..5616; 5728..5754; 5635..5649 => -0.1 Angstrom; 1.64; 1.69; 1.65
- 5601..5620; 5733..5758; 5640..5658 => 0.4 Angstrom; 1.67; 1.71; 1.68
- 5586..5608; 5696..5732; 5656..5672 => -0.3 Angstrom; 1.59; 1.63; 1.61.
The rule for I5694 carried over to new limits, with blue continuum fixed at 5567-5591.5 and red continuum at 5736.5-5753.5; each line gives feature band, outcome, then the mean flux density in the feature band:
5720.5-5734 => 0.06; 1.63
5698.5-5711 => 0.05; 1.62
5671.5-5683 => -0.03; 1.73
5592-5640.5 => -0.01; 1.65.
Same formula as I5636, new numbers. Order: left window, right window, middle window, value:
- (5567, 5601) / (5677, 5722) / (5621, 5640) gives 0.000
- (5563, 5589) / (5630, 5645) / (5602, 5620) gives -0.025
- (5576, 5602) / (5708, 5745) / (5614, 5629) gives -0.030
